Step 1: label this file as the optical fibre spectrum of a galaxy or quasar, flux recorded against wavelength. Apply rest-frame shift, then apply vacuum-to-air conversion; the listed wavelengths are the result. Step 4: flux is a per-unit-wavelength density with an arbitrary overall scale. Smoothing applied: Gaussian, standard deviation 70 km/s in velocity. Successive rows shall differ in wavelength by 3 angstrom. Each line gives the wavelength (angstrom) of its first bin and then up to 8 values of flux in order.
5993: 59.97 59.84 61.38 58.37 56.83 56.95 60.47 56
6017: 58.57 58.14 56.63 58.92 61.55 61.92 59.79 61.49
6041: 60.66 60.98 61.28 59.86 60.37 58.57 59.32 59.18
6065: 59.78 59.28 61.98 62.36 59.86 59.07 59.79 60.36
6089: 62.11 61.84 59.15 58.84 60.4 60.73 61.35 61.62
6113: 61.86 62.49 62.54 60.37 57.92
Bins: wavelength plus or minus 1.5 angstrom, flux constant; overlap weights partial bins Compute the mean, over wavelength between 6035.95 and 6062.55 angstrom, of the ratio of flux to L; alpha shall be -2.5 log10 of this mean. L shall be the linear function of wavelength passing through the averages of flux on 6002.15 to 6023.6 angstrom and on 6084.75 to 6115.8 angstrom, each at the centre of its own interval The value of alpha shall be -0.02 mag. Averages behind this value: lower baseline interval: 57.7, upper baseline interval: 60.9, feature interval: 60.2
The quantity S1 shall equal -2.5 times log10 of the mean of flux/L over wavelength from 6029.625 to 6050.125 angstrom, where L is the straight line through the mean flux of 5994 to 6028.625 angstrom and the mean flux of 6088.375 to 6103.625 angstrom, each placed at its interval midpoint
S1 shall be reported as -0.03 mag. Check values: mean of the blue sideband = 58.5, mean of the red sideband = 60.4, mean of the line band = 61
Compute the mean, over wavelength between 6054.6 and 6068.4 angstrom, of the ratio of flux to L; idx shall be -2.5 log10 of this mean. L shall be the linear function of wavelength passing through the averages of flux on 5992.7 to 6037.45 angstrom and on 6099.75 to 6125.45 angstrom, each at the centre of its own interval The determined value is 0.02 mag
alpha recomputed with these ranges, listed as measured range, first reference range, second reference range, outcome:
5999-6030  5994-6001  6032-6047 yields 0.04 mag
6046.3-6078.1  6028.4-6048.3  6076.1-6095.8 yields 0.01 mag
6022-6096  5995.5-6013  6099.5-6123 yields 0.00 mag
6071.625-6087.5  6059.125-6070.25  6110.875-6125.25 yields -0.01 mag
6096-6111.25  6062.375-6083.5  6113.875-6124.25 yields 0.01 mag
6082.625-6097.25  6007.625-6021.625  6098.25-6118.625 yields 0.00 mag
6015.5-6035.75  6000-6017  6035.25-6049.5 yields 0.00 mag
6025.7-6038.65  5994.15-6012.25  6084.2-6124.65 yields -0.02 mag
